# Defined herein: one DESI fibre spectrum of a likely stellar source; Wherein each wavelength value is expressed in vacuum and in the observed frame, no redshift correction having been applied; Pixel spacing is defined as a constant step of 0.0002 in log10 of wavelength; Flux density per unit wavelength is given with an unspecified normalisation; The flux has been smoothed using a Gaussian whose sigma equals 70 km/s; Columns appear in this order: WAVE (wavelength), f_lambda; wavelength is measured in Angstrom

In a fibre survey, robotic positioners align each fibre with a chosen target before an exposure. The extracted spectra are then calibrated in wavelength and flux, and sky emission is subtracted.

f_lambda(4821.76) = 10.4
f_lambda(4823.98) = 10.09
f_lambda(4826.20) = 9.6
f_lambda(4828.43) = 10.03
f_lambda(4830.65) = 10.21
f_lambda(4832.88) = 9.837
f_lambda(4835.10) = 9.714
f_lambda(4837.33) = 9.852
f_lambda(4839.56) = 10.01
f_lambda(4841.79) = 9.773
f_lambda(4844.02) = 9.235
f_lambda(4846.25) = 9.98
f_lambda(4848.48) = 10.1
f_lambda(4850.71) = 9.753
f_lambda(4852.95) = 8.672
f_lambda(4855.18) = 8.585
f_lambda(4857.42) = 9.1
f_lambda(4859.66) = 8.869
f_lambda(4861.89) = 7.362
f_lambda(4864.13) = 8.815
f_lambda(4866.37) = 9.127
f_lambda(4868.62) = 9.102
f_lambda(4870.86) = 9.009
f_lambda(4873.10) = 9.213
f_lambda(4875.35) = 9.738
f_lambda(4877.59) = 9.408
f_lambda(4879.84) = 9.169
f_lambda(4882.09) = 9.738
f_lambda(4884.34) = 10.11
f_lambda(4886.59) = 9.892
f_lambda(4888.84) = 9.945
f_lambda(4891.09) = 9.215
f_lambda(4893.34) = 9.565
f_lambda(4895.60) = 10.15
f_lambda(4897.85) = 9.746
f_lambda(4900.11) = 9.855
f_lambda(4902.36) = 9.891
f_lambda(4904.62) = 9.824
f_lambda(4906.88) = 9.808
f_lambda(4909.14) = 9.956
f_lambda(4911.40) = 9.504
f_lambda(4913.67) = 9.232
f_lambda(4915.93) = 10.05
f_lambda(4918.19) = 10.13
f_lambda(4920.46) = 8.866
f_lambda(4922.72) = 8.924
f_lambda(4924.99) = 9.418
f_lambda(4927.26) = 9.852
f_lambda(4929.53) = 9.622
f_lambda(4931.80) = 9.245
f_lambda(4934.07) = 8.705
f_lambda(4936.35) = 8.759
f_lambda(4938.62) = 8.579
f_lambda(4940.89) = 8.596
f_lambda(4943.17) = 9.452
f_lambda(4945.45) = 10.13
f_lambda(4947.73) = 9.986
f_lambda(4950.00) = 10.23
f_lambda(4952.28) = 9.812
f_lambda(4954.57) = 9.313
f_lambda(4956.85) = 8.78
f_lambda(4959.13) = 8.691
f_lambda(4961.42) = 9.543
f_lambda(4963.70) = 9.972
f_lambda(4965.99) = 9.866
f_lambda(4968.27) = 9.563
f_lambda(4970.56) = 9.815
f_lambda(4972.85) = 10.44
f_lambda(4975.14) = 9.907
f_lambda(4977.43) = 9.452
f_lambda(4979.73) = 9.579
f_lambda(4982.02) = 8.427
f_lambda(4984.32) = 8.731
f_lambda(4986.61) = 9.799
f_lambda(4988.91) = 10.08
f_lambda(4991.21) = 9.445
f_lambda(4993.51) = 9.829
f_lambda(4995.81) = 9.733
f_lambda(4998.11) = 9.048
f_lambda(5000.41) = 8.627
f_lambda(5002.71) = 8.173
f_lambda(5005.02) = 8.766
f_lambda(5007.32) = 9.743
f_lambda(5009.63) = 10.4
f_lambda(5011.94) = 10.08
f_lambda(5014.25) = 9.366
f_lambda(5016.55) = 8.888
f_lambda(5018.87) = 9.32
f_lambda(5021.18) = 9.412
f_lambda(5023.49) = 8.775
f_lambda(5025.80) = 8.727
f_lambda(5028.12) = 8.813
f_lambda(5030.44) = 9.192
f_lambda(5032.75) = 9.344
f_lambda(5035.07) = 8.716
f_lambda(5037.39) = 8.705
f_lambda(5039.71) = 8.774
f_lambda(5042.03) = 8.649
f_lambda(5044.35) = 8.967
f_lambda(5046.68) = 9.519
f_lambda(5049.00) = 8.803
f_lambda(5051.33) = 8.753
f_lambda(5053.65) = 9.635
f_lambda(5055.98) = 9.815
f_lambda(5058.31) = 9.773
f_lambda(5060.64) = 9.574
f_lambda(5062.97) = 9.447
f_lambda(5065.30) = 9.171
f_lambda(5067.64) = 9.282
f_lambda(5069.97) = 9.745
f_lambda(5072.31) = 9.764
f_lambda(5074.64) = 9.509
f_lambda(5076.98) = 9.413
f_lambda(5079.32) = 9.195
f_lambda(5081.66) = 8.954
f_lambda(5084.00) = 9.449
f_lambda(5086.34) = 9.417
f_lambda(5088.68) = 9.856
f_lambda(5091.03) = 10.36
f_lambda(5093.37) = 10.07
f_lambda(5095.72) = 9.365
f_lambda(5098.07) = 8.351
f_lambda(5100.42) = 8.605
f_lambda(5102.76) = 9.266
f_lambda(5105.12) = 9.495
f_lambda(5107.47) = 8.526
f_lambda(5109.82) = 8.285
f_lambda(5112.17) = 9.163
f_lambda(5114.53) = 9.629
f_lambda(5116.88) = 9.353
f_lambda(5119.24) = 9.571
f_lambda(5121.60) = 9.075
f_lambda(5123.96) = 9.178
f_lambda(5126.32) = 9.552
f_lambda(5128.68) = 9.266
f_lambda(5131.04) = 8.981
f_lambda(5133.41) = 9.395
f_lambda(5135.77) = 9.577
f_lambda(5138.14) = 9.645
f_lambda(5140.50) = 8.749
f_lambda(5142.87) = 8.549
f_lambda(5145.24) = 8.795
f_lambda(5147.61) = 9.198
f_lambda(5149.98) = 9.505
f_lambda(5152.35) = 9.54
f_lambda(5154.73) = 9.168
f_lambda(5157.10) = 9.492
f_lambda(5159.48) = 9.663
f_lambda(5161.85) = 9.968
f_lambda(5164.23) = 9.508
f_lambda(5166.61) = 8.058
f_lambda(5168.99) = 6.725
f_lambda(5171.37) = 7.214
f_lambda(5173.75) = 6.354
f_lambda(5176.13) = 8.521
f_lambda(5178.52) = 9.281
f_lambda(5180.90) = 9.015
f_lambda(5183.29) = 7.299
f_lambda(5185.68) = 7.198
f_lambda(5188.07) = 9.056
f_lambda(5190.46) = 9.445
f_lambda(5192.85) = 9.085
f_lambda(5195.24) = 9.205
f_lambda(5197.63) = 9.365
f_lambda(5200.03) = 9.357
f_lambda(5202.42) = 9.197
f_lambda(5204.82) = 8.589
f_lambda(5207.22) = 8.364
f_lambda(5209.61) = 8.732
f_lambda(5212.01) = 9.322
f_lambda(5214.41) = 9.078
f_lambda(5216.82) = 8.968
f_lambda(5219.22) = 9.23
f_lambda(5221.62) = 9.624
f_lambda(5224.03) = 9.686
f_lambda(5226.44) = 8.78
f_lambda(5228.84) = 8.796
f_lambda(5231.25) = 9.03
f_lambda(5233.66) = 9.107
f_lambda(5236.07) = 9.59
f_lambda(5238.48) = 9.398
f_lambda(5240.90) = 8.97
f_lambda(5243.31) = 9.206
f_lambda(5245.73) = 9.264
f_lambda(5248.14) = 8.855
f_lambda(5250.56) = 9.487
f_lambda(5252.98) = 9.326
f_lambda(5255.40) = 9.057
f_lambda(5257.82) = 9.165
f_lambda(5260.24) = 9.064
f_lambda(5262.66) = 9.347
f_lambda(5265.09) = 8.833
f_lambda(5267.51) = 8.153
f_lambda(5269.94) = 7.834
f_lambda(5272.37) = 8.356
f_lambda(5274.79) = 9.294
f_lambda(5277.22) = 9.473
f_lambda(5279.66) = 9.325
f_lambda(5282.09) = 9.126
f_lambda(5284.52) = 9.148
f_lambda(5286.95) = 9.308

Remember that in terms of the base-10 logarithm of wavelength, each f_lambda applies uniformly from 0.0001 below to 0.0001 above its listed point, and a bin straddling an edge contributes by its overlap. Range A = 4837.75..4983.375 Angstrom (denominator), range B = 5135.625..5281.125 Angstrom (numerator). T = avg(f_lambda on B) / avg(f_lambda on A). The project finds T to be 0.94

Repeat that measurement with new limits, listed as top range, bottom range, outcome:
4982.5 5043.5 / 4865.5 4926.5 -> 0.96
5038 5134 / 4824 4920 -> 0.97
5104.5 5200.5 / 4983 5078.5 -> 0.96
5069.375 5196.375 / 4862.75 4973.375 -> 0.95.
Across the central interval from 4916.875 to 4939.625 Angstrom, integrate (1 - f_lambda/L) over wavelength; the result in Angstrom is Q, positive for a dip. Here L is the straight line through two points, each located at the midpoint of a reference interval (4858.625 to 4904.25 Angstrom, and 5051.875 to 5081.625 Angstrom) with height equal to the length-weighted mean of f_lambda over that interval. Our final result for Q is 0.5 Angstrom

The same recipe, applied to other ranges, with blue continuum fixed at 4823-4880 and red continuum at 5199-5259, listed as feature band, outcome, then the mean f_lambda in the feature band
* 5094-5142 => 0.3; 9.16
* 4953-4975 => -0.6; 9.57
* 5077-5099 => -0.5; 9.46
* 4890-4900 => -0.3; 9.69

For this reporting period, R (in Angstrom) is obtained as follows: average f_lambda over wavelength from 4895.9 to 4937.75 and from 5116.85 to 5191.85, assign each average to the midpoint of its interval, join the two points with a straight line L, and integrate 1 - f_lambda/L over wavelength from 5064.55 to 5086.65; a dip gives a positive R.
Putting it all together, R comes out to -0.8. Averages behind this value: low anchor 9.53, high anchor 8.86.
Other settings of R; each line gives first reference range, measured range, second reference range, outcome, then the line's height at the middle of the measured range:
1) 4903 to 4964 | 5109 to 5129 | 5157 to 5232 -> -0.62 Angstrom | 8.97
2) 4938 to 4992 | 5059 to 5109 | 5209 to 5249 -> -0.05 Angstrom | 9.36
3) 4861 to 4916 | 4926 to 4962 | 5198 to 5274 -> 0.35 Angstrom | 9.42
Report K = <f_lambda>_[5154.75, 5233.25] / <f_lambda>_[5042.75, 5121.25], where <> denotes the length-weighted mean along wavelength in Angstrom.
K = 0.9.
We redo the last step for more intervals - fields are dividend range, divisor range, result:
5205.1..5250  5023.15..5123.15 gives 0.99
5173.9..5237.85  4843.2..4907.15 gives 0.95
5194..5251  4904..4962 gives 0.97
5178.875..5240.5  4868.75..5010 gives 0.95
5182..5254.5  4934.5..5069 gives 0.97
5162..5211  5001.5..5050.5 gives 0.94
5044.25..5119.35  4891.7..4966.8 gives 0.98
